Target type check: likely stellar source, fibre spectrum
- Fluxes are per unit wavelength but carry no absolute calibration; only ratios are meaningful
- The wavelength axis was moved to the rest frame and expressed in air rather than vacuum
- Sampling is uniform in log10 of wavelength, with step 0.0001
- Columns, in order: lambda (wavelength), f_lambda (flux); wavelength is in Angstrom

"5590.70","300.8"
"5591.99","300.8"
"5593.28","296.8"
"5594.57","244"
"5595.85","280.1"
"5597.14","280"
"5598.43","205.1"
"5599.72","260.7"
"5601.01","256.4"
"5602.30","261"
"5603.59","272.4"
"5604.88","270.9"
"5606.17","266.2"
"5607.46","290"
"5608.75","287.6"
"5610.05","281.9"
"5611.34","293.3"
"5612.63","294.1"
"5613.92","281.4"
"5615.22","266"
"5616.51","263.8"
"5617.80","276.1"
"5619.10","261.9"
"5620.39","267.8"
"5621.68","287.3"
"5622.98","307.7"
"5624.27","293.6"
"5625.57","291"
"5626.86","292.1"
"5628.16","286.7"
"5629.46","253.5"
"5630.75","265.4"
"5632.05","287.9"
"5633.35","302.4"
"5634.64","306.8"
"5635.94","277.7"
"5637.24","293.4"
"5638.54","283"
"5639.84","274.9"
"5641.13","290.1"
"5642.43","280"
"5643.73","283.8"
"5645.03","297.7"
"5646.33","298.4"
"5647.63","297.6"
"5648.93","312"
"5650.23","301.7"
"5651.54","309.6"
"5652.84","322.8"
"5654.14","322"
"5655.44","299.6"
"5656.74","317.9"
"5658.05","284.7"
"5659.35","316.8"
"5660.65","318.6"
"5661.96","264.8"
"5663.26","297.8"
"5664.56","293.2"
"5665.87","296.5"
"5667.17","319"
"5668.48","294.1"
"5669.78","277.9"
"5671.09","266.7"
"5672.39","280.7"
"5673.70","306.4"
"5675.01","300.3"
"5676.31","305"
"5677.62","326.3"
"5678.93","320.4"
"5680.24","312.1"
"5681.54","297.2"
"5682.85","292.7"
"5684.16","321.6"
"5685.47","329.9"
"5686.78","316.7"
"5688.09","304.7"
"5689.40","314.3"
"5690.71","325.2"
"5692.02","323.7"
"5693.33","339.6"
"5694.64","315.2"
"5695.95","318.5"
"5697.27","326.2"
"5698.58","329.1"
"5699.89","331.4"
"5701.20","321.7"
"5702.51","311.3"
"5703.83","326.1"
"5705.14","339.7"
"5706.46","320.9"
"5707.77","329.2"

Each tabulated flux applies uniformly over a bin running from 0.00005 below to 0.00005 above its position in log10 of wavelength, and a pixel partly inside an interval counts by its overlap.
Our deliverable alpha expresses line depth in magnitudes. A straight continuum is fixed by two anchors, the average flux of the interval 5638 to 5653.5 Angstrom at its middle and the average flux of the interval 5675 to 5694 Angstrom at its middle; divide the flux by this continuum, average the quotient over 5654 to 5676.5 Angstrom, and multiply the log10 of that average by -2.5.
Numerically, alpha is 0.03 mag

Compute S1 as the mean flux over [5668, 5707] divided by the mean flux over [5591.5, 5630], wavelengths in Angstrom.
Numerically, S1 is 1.14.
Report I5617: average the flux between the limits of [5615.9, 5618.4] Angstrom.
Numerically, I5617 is 270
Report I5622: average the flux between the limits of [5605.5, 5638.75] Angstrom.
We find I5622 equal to 283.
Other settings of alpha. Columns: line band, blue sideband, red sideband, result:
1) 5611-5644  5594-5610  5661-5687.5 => -0.020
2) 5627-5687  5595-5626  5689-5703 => 0.013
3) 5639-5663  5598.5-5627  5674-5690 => -0.013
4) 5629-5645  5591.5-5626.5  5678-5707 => 0.023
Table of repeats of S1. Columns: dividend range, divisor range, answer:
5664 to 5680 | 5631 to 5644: 1.04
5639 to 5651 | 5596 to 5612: 1.09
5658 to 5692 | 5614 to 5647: 1.07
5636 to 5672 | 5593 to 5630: 1.08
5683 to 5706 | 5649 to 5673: 1.08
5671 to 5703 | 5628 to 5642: 1.11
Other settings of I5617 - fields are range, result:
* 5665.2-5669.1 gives 303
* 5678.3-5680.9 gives 317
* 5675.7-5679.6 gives 317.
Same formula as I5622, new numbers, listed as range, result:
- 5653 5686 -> 303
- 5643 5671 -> 300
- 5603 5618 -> 279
